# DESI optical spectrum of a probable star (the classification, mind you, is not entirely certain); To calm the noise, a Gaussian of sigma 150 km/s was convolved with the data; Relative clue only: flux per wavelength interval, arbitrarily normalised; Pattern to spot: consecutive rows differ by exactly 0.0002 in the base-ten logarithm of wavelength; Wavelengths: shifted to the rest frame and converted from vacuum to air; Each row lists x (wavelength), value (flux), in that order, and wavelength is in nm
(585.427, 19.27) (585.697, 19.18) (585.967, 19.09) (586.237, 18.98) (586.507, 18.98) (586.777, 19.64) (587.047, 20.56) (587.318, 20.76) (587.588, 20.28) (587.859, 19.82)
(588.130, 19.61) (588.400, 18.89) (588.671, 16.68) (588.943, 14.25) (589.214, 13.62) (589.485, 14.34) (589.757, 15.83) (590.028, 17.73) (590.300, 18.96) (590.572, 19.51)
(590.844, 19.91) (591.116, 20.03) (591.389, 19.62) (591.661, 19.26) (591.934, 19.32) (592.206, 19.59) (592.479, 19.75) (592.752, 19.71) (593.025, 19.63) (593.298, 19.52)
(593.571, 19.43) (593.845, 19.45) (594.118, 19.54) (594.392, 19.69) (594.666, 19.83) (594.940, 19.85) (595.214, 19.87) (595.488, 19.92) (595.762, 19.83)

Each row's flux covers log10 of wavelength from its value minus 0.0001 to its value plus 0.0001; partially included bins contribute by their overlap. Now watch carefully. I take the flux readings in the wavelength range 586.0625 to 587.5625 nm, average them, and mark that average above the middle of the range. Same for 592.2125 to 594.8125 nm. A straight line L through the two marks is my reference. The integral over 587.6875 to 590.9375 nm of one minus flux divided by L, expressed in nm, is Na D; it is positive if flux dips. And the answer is 0.38 nm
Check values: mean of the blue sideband 19.8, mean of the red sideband 19.6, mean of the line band 17.4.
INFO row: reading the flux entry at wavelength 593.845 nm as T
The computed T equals 19.45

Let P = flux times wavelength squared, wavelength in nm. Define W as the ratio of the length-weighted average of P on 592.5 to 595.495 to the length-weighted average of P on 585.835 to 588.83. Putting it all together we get 1.04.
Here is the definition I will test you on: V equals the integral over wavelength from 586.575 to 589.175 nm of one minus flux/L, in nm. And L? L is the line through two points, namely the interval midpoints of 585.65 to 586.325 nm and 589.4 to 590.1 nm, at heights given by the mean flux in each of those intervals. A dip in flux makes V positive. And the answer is -0.18 nm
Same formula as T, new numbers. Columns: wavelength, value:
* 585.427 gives 19.27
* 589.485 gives 14.34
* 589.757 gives 15.83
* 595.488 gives 19.92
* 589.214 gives 13.62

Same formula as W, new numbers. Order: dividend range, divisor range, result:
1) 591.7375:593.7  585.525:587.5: 1.02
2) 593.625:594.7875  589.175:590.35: 1.24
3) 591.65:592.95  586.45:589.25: 1.07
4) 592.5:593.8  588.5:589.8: 1.32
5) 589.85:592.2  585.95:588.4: 0.99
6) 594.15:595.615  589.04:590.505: 1.24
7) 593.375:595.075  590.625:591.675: 1.00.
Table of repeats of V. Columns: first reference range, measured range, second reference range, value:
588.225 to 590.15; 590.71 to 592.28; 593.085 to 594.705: -0.17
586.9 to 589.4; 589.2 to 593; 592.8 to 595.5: 0.08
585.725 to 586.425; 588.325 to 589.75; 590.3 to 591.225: 0.29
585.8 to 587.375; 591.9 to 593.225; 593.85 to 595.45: 0.01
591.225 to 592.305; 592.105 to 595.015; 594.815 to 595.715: 0.01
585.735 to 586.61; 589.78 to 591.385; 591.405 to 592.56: 0.03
